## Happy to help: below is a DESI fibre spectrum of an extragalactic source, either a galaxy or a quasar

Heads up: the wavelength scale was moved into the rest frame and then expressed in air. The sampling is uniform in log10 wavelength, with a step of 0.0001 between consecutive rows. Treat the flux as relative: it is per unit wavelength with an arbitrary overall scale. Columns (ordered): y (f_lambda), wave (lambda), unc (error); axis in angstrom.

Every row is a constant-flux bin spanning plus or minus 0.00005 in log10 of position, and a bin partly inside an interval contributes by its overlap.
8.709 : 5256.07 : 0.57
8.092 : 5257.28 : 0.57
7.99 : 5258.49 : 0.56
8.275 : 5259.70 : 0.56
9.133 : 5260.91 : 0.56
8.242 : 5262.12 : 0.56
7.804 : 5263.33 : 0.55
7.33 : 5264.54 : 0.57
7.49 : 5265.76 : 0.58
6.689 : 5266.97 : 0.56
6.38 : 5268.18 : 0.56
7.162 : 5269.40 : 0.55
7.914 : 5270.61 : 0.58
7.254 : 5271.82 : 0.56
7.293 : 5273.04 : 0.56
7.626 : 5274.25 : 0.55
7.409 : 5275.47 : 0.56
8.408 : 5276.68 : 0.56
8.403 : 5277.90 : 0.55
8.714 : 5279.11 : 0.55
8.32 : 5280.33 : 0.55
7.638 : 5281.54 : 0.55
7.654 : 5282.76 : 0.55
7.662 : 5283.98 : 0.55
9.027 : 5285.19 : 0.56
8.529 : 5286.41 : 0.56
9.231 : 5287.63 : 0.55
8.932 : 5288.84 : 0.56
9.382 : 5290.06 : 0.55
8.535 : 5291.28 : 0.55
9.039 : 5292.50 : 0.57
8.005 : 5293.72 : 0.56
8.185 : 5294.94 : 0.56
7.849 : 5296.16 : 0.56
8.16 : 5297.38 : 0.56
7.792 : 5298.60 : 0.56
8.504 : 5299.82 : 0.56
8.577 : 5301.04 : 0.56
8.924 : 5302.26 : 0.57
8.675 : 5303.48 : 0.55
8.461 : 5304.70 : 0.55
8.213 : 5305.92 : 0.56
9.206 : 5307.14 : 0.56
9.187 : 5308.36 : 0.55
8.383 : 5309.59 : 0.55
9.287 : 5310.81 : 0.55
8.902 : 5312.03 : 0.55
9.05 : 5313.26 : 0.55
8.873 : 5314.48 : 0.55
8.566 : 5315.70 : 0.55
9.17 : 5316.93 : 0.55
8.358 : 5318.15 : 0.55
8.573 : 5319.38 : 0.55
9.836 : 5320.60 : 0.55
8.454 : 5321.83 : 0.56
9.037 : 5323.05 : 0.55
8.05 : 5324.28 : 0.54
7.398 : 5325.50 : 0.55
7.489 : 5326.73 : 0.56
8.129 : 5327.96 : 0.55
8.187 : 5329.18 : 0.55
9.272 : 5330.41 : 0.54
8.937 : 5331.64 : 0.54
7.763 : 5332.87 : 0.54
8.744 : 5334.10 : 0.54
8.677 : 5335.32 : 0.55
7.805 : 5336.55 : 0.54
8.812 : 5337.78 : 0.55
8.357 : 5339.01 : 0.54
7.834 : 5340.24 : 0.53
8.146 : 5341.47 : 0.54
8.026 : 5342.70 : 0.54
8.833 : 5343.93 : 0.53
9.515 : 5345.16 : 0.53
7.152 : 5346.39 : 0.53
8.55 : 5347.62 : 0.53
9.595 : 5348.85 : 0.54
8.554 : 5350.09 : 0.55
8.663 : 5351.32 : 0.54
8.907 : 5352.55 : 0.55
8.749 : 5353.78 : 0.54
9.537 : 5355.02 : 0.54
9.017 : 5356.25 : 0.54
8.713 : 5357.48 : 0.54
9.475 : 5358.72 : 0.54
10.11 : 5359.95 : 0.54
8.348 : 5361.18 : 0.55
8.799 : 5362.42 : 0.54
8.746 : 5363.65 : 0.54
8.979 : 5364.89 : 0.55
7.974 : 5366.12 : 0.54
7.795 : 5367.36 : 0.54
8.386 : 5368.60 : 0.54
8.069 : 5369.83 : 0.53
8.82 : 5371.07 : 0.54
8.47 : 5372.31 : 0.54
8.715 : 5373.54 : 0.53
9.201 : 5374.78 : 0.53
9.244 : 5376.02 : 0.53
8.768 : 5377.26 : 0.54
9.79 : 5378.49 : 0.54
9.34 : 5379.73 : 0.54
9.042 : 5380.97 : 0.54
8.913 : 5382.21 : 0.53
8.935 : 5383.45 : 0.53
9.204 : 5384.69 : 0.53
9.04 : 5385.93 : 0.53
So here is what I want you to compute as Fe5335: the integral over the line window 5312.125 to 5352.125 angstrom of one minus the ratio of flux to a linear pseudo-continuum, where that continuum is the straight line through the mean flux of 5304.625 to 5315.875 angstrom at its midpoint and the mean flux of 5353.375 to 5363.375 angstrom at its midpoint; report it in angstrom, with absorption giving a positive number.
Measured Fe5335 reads 1.9 angstrom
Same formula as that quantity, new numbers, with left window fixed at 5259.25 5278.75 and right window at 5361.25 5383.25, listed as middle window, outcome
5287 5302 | -1.1 angstrom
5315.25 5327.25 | -0.4 angstrom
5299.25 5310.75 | -0.9 angstrom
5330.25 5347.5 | 0.0 angstrom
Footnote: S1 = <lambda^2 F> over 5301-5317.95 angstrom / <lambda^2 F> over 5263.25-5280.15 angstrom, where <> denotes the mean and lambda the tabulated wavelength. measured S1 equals 1.2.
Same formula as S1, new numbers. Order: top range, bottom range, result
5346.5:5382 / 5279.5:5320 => 1.06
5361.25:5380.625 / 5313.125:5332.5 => 1.04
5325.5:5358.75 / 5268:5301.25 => 1.07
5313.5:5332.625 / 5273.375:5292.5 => 1.04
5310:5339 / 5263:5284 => 1.15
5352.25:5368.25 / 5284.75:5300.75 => 1.06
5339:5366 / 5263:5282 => 1.18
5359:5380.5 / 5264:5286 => 1.19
